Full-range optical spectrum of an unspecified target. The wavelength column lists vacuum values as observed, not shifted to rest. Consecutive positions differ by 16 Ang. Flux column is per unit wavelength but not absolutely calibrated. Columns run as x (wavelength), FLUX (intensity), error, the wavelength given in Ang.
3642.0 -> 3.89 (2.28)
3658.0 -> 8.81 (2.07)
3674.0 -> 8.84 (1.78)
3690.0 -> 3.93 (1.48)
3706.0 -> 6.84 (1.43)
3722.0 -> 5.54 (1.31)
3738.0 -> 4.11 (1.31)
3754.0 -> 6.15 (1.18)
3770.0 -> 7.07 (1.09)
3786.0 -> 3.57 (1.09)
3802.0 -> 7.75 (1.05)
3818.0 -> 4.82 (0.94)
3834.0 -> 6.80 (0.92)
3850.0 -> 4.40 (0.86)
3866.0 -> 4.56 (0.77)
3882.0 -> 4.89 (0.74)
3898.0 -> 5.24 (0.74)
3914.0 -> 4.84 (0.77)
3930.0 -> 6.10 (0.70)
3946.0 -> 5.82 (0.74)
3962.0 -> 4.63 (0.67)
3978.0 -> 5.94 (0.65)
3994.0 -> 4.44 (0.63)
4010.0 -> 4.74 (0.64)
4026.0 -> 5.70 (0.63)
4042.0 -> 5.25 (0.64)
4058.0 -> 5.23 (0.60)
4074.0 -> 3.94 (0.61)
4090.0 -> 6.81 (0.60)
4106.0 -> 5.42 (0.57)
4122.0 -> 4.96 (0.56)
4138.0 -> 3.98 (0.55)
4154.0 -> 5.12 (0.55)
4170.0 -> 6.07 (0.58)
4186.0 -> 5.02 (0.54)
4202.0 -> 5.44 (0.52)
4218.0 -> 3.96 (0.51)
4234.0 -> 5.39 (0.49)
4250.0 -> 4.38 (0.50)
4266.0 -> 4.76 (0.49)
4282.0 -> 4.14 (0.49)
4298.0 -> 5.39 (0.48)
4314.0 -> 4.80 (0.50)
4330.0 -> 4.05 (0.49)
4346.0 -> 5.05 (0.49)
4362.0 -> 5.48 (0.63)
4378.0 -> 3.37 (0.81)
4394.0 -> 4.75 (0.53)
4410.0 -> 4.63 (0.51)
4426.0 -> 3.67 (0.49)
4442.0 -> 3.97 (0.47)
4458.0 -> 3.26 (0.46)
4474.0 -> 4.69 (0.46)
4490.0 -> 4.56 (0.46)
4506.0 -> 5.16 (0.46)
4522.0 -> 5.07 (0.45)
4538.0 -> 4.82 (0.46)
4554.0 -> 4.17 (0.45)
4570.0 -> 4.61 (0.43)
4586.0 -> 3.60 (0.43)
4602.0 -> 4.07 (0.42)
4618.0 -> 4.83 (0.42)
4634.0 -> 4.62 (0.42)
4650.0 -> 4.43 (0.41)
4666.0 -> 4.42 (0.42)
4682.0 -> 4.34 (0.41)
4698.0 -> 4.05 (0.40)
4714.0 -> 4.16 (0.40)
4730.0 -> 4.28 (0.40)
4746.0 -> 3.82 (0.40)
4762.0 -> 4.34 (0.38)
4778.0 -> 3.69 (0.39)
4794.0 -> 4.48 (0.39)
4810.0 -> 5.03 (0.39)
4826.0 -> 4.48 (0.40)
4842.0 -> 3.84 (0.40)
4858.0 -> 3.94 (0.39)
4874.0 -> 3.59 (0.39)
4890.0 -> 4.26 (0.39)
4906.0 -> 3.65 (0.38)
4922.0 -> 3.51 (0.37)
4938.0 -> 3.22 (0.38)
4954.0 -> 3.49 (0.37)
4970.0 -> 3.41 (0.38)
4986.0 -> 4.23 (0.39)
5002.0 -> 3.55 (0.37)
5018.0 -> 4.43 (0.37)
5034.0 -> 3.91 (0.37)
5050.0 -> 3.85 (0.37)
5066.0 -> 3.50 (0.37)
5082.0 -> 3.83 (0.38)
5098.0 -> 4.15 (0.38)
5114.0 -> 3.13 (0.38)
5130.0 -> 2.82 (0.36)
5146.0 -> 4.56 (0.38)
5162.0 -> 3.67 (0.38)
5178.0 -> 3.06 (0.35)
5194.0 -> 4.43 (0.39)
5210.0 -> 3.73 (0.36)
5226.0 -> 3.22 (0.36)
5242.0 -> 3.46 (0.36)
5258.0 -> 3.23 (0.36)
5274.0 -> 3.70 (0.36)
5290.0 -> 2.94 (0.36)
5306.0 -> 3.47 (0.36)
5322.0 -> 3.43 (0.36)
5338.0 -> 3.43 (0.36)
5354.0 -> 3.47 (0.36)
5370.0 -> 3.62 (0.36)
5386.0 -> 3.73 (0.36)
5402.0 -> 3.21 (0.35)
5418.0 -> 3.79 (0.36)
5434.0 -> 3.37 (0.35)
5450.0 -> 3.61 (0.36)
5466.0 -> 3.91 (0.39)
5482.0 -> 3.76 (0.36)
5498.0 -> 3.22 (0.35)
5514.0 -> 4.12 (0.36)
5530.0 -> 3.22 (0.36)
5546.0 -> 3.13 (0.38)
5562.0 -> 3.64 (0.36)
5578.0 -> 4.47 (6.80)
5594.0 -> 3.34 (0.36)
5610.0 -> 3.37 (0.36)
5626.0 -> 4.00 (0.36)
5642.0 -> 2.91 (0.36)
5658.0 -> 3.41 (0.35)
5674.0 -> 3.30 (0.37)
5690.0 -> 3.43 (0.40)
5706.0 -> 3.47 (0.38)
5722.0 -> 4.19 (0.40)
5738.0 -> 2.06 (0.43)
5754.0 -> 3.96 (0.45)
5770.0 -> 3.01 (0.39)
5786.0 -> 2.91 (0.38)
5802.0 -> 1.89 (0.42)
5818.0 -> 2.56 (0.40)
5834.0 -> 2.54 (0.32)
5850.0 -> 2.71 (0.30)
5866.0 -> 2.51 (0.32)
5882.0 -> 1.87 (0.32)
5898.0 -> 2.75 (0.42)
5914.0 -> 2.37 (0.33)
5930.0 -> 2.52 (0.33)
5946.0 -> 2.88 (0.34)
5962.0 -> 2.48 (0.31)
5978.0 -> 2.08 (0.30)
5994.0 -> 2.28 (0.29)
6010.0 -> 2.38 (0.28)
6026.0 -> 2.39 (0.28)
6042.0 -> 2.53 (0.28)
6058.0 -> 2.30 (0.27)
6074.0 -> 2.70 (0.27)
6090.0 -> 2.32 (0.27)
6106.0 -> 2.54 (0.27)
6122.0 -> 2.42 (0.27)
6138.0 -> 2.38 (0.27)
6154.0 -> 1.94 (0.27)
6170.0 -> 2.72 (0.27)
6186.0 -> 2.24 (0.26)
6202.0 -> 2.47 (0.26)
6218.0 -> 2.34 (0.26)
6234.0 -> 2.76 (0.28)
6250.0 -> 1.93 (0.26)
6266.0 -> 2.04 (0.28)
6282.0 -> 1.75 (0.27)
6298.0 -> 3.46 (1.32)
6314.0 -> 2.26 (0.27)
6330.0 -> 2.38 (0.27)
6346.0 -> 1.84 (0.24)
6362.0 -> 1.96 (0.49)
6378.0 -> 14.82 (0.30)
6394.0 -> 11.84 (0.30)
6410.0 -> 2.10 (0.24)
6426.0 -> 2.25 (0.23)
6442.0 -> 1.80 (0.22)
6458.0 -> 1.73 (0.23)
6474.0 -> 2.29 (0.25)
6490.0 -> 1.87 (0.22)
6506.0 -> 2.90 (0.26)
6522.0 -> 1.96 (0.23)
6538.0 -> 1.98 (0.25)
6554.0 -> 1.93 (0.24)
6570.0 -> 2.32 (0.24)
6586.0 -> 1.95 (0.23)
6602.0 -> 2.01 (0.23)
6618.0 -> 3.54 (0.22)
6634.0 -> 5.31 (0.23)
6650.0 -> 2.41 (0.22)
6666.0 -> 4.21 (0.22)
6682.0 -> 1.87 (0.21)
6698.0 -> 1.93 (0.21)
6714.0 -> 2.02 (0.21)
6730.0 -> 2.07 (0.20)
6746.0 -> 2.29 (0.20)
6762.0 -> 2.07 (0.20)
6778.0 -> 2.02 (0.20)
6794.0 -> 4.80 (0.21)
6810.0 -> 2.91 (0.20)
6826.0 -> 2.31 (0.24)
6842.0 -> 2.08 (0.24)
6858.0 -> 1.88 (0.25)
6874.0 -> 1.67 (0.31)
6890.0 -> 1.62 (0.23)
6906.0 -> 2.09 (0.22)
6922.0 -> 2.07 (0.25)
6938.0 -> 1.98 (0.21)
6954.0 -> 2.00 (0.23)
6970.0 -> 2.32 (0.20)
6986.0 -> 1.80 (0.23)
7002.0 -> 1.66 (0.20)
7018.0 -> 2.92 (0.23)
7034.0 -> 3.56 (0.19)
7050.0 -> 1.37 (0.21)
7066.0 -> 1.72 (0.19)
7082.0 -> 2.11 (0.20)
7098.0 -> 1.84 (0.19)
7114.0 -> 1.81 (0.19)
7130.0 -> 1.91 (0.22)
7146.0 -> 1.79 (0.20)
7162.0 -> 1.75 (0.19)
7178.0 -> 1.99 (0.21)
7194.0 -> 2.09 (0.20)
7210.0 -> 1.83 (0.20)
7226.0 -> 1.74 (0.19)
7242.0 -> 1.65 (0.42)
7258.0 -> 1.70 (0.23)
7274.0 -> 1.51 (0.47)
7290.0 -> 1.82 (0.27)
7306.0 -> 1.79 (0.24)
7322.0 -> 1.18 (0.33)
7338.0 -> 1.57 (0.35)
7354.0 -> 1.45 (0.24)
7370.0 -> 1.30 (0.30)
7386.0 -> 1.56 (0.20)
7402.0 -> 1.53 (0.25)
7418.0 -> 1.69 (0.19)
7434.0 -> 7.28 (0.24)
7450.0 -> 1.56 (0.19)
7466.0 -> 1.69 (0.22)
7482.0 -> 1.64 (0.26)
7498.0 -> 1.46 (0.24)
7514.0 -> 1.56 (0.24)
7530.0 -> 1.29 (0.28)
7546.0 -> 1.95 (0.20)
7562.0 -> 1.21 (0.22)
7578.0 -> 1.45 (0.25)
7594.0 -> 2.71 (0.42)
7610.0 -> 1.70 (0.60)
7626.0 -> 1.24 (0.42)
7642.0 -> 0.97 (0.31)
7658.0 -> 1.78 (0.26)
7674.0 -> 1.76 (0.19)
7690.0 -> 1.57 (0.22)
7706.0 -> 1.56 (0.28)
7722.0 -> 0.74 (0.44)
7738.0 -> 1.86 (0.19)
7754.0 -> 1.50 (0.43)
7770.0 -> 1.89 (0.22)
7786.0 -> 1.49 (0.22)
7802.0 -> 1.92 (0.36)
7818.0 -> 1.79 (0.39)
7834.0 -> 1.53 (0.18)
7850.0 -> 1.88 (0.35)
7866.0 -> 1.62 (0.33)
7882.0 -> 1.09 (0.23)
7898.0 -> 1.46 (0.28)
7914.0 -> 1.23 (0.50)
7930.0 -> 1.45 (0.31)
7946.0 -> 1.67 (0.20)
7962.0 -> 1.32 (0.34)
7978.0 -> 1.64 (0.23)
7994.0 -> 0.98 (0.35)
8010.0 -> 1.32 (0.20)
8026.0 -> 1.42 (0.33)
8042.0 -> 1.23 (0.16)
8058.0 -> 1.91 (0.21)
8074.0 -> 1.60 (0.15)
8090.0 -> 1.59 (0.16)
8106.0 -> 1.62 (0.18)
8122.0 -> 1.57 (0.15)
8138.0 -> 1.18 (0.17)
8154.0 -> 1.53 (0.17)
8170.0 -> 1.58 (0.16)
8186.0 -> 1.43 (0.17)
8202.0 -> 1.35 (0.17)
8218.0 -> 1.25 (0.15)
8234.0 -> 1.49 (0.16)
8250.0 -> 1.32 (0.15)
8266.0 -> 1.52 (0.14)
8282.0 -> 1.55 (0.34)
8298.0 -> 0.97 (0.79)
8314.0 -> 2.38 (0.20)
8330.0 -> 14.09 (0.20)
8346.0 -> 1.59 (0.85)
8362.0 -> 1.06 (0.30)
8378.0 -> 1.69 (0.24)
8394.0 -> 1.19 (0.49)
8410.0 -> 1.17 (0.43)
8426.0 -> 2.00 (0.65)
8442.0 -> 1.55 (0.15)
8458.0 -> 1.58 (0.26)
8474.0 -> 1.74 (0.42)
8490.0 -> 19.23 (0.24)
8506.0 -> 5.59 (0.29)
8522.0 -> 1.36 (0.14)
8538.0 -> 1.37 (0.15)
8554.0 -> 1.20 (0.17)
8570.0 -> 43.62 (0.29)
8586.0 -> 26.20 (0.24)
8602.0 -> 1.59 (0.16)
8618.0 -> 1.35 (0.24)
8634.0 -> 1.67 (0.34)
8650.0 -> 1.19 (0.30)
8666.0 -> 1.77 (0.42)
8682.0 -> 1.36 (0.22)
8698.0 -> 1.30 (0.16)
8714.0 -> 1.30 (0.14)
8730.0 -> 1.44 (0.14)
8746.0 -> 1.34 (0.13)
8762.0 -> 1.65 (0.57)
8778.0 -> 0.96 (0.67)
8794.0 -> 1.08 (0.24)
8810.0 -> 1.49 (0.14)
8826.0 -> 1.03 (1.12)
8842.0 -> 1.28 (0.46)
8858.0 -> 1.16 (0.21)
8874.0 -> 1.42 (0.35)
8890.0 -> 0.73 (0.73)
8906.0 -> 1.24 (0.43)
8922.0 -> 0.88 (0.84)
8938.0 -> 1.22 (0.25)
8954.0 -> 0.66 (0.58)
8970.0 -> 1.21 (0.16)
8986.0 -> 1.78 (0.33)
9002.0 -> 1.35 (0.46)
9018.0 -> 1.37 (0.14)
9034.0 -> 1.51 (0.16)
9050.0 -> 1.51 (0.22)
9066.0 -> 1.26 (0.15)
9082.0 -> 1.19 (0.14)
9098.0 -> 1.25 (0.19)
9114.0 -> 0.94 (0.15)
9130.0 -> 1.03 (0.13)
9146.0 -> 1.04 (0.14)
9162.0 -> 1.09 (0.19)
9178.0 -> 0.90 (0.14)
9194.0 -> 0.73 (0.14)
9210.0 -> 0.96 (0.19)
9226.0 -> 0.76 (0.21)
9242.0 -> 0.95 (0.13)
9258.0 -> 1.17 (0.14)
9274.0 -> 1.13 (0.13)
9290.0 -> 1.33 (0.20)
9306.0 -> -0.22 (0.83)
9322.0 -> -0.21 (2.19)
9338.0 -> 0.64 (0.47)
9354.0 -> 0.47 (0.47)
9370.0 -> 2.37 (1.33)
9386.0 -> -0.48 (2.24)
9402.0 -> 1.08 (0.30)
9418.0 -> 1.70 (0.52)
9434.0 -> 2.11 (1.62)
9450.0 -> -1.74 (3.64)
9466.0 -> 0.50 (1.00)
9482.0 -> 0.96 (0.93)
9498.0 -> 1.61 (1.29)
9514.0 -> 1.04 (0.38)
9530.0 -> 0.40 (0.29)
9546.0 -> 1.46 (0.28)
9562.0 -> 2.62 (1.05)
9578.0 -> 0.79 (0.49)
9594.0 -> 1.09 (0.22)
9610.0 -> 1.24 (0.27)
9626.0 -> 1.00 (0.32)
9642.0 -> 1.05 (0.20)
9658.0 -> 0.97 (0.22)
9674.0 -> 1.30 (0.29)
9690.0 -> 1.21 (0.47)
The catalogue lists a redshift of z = 0.713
